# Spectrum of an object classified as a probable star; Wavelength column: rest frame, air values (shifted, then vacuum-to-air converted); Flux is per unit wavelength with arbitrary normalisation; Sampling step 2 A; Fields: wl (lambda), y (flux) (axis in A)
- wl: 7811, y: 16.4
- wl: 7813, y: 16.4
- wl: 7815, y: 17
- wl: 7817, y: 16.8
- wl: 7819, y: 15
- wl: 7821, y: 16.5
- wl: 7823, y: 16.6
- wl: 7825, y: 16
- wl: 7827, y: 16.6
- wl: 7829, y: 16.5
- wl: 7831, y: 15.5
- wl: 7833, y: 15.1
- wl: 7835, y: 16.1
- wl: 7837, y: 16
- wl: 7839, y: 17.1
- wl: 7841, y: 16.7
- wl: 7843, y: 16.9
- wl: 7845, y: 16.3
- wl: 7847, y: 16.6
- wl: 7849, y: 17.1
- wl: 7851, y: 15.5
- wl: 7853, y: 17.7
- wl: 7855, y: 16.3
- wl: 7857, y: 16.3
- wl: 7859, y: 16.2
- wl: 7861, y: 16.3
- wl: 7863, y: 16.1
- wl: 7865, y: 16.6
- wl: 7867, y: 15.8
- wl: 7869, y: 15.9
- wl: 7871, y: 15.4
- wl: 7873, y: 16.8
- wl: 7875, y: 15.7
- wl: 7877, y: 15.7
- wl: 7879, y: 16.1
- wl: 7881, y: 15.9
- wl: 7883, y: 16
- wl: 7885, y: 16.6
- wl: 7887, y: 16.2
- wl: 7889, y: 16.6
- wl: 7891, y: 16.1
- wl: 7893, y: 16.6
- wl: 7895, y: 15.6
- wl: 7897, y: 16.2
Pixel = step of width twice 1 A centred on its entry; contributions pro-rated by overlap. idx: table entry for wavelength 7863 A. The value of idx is 16.1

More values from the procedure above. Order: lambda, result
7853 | 17.7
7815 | 17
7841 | 16.7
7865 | 16.6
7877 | 15.7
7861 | 16.3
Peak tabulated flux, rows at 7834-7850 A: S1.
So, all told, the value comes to 17.1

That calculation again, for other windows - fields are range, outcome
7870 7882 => 16.8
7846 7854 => 17.7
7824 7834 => 16.6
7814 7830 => 17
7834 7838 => 16.1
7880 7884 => 16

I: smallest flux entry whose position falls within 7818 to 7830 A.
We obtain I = 15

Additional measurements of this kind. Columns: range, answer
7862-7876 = 15.4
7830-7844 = 15.1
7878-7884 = 15.9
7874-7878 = 15.7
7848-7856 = 15.5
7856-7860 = 16.2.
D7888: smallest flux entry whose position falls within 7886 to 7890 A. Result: 16.2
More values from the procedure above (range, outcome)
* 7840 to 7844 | 16.7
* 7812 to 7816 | 16.4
